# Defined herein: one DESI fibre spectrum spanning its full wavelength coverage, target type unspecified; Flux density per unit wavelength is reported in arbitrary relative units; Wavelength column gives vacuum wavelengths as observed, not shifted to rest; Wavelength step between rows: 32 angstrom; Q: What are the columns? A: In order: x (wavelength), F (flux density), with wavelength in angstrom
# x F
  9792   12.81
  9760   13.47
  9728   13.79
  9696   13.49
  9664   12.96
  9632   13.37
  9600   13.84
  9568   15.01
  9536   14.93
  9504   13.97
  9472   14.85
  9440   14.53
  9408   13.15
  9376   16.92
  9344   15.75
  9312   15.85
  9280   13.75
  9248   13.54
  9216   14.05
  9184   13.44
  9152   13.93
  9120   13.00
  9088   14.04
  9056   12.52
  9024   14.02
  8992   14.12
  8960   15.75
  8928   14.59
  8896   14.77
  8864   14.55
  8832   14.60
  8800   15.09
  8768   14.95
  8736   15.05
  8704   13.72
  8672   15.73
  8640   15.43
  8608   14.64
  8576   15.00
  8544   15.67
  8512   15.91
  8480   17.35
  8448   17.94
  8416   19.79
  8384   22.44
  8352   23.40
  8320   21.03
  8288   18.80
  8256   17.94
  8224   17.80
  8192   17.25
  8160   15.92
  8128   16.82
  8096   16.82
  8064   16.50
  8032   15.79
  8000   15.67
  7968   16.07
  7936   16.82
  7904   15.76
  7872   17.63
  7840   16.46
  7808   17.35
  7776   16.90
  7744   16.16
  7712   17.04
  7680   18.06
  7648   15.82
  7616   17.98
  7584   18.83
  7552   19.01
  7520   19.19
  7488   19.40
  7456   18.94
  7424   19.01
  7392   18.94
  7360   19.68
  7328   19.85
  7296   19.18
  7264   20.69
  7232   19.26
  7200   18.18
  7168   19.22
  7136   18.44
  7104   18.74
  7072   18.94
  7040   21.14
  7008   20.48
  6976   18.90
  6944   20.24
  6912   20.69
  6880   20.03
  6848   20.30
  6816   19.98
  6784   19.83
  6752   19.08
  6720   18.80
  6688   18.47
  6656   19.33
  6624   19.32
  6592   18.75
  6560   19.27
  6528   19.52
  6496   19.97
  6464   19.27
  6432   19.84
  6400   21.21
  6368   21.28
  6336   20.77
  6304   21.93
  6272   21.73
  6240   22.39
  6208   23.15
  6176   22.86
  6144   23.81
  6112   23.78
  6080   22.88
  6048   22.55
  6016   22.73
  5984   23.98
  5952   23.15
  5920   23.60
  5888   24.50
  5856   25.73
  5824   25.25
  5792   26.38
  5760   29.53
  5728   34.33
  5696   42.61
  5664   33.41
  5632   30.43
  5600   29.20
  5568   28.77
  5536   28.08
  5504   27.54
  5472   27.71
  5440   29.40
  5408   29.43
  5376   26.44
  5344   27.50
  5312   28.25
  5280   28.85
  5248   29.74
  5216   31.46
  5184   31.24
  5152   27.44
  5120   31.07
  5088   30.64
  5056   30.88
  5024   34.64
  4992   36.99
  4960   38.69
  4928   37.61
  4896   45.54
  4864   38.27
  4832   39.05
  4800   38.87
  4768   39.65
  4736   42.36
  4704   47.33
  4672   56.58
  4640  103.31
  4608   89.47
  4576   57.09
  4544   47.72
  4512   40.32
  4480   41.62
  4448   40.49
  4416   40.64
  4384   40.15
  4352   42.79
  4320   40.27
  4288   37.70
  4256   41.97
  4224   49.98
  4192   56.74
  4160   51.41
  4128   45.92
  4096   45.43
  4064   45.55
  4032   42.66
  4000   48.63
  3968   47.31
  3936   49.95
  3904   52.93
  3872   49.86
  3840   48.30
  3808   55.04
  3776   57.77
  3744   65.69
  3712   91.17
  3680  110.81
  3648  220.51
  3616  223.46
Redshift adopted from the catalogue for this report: 1.990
